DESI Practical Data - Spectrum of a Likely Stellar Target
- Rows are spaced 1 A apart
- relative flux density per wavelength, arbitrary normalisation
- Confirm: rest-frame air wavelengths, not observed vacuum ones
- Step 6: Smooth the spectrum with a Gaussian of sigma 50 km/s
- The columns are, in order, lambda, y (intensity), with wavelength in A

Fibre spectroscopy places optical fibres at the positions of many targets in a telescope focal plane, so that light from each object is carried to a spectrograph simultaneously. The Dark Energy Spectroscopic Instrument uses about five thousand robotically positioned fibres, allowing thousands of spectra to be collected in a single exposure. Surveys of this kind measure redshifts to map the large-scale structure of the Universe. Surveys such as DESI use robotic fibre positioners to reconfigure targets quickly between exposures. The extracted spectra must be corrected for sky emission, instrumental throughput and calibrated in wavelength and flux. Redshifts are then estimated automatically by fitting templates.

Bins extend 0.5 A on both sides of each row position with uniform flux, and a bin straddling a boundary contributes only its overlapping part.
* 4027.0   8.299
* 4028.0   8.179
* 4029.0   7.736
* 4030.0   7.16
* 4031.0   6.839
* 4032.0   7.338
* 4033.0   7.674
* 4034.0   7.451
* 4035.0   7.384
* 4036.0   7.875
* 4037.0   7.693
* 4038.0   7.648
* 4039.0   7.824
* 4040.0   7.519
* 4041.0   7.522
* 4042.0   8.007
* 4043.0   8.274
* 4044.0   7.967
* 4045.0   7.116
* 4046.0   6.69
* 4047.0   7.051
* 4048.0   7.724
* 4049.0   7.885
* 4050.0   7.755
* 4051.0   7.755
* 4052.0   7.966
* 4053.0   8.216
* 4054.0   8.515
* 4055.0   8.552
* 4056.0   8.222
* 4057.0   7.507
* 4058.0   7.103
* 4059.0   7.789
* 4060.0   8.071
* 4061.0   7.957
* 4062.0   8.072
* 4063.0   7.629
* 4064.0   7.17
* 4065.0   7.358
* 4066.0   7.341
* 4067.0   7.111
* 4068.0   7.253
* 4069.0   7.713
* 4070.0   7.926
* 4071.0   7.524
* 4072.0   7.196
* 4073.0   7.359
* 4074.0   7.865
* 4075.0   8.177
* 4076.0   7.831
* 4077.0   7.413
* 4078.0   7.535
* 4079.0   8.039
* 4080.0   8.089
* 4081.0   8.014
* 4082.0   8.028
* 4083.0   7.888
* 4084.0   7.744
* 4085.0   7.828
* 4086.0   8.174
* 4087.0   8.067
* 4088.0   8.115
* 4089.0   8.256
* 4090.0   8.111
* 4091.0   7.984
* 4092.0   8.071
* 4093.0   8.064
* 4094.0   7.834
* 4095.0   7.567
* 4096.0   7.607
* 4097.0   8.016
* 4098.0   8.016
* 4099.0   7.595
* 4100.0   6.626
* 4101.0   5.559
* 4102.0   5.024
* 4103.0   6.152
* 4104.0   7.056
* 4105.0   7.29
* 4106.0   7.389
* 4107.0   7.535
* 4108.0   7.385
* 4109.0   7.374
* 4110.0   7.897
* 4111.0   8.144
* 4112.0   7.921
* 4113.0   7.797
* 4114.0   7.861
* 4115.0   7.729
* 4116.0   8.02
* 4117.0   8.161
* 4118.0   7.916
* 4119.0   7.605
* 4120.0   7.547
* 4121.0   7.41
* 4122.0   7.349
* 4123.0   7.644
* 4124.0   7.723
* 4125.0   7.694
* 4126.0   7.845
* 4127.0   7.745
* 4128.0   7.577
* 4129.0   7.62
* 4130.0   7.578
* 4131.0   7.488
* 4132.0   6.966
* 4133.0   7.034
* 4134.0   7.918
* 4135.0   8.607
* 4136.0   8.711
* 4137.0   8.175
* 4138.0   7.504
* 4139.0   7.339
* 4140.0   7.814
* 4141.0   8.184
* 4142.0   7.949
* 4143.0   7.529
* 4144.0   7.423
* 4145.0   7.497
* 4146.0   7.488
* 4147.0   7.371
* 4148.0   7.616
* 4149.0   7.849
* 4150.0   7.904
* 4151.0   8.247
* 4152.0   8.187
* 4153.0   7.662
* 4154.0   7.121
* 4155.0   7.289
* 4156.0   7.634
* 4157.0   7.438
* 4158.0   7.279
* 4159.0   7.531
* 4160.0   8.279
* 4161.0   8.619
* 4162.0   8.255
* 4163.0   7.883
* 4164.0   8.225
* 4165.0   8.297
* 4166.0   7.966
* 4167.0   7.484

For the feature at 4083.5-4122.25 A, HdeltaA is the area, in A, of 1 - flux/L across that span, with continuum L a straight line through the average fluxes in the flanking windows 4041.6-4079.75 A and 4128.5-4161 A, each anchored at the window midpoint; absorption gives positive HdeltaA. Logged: 0.6 A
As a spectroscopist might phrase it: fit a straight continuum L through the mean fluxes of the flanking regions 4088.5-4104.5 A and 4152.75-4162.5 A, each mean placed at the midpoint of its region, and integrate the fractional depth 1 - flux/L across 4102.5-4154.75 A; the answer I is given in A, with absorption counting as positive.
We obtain -0.9 A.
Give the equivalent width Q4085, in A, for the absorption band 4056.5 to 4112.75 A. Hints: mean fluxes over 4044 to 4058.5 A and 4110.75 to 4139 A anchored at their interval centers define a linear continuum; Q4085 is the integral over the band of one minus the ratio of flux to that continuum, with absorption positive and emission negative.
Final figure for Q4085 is 1.0 A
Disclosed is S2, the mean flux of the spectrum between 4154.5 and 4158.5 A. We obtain 7.41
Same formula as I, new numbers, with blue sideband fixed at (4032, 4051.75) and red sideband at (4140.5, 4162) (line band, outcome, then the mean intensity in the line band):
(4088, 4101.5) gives 0.0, 7.66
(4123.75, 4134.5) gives 0.2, 7.56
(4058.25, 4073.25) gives 0.2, 7.56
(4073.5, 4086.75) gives -0.4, 7.9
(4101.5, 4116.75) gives 0.6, 7.38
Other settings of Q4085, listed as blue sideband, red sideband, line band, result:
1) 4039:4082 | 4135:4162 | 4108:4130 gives 0.08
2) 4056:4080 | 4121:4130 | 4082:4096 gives -0.62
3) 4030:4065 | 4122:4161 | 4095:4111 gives 1.14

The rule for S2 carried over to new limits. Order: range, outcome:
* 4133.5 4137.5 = 8.35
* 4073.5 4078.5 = 7.76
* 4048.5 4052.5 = 7.84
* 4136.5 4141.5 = 7.8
